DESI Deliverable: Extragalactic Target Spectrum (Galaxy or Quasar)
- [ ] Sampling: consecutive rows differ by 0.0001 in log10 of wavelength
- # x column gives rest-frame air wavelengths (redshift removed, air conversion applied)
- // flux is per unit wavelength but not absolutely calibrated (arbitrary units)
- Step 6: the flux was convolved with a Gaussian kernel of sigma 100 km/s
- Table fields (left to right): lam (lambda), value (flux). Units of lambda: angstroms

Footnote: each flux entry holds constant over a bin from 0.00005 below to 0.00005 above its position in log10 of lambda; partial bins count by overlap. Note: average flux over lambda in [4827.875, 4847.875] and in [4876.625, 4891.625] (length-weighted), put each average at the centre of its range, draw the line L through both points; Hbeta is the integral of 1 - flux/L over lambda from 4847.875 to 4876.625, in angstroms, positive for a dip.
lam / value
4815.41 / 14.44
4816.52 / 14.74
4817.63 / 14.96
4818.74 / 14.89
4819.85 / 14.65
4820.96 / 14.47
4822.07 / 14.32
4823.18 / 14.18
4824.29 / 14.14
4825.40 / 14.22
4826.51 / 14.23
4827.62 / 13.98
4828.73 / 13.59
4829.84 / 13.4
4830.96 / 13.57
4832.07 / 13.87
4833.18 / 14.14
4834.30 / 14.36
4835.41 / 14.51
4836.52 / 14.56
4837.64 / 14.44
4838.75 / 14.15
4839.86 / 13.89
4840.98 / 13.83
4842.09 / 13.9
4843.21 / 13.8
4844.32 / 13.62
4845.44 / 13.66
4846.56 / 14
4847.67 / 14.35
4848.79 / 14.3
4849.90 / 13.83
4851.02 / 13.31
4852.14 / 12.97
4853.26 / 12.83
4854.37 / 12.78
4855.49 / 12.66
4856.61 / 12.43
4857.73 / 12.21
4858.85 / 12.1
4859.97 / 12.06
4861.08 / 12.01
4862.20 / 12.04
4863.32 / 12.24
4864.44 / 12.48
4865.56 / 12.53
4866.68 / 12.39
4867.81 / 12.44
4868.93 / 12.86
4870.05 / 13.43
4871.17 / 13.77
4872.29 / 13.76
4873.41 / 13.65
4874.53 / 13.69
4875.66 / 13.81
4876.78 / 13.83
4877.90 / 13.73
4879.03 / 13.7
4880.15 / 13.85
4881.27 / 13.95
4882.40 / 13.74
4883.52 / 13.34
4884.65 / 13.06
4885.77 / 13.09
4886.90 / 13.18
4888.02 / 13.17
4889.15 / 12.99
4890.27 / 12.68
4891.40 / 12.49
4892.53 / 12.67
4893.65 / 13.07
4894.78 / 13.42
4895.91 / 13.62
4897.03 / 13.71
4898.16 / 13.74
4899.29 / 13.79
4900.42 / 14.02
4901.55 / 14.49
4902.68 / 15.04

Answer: 1.49 angstroms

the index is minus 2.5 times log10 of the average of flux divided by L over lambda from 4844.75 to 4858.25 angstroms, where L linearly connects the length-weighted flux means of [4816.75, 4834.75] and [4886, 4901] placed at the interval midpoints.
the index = 0.05 mag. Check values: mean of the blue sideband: 14.2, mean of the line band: 13.3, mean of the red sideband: 13.3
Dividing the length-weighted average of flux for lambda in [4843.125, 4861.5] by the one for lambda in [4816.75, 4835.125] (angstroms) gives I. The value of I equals 0.92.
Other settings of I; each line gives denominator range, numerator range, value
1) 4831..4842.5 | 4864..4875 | 0.93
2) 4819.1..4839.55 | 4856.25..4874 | 0.89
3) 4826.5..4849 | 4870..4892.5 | 0.96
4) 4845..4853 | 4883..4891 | 0.95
